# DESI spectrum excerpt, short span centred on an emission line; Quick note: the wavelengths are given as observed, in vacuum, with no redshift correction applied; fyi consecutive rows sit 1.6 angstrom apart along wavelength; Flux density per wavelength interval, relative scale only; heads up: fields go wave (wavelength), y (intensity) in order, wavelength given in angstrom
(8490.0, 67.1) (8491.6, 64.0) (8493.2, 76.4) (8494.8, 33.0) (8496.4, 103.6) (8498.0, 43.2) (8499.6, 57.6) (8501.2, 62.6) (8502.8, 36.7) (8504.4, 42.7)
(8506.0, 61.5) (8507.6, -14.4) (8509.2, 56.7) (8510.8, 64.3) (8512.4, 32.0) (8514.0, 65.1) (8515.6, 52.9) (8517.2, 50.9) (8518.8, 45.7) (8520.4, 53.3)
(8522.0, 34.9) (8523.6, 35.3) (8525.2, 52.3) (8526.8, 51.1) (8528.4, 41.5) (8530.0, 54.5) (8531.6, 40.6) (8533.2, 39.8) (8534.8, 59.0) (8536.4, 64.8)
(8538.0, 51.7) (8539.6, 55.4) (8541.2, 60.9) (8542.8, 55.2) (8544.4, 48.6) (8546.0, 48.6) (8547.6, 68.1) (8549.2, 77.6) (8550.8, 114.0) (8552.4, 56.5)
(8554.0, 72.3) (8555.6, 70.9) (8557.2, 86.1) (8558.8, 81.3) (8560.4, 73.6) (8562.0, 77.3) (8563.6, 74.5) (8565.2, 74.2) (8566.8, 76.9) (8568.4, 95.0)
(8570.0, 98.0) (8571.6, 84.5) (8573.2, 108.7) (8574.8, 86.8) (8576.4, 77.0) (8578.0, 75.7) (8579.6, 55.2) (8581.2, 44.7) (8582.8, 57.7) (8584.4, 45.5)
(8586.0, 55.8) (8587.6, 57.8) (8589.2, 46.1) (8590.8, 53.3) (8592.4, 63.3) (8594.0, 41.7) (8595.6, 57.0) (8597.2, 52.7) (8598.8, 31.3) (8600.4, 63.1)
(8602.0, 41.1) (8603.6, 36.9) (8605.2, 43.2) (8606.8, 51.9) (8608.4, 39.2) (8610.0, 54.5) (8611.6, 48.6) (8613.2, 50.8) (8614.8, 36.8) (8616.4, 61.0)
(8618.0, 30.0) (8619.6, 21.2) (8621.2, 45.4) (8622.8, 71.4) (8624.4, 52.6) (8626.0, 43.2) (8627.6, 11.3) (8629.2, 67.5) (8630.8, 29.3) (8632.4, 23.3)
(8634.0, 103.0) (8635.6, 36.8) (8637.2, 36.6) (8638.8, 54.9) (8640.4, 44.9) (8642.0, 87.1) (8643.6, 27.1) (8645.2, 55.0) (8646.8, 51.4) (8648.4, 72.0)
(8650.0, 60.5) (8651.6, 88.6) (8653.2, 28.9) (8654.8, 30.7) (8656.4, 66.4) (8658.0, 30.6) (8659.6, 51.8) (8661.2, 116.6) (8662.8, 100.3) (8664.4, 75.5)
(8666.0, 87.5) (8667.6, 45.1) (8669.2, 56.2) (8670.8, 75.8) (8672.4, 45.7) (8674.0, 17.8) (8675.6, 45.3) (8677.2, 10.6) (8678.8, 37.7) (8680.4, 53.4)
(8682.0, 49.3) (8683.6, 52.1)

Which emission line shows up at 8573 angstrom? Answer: [O III] 5007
